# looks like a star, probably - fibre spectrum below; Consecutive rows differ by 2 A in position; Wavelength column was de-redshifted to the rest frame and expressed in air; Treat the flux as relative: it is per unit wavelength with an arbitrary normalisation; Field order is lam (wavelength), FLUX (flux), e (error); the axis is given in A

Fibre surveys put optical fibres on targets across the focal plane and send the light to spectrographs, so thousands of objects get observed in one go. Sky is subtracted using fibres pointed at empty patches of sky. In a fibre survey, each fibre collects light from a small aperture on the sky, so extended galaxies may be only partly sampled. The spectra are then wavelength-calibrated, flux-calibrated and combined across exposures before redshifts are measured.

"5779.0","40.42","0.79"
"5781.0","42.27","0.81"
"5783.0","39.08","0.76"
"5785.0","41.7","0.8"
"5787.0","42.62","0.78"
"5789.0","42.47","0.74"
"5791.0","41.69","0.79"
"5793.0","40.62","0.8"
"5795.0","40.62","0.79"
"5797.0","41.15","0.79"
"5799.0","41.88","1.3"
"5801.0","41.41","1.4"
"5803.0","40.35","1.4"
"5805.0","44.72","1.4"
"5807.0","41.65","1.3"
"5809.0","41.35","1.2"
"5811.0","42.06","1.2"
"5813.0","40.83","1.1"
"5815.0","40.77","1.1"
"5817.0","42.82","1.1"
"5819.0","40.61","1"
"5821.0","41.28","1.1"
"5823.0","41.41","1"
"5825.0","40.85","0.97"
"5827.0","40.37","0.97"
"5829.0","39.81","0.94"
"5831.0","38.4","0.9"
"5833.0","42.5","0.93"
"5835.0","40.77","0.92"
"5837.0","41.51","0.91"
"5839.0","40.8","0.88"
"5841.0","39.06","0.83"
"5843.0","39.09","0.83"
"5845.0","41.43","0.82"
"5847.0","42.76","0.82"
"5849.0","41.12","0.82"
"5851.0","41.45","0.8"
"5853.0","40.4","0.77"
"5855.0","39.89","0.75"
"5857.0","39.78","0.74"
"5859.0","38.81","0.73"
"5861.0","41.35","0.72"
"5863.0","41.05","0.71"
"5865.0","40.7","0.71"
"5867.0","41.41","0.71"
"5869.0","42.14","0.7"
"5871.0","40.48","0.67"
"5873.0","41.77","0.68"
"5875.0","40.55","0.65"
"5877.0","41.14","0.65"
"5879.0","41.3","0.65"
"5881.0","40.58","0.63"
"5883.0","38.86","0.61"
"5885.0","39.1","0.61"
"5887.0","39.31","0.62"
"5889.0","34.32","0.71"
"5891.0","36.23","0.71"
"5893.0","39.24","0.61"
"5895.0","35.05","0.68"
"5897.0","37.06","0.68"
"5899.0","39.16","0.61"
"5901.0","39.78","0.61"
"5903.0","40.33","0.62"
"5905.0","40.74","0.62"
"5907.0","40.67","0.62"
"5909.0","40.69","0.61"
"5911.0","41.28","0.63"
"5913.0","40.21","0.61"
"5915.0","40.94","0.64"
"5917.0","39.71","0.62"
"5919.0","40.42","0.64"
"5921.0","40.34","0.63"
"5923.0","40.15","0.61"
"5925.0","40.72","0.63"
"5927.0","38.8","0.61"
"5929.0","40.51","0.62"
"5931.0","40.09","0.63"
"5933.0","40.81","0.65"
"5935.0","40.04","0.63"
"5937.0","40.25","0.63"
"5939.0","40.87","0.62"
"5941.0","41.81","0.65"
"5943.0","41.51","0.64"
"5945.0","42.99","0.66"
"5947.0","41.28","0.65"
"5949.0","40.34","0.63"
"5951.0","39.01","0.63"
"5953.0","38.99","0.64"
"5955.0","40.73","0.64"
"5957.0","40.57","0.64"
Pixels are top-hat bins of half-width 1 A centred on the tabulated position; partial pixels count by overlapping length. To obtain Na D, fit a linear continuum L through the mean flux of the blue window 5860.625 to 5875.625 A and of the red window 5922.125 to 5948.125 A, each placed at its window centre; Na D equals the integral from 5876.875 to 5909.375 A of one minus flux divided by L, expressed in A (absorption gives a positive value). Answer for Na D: 1.7 A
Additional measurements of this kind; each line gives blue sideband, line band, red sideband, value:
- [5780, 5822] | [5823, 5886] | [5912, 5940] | 0.5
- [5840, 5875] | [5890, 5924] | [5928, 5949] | 1.1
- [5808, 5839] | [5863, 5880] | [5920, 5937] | -0.2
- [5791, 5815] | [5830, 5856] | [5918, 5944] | 0.3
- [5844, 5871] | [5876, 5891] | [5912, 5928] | 0.6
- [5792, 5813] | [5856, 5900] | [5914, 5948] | 1.6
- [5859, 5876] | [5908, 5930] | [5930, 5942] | 0.2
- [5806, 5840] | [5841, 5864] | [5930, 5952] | 0.2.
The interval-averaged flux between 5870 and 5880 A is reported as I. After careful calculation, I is 41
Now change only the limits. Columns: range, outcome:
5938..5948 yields 41.7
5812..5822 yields 41.3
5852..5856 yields 40.1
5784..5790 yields 42.3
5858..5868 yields 40.7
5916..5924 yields 40.2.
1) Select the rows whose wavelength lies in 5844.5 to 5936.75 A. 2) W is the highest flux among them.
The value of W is 42.76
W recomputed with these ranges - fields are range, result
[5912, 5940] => 40.94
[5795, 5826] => 44.72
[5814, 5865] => 42.82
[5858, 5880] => 42.14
